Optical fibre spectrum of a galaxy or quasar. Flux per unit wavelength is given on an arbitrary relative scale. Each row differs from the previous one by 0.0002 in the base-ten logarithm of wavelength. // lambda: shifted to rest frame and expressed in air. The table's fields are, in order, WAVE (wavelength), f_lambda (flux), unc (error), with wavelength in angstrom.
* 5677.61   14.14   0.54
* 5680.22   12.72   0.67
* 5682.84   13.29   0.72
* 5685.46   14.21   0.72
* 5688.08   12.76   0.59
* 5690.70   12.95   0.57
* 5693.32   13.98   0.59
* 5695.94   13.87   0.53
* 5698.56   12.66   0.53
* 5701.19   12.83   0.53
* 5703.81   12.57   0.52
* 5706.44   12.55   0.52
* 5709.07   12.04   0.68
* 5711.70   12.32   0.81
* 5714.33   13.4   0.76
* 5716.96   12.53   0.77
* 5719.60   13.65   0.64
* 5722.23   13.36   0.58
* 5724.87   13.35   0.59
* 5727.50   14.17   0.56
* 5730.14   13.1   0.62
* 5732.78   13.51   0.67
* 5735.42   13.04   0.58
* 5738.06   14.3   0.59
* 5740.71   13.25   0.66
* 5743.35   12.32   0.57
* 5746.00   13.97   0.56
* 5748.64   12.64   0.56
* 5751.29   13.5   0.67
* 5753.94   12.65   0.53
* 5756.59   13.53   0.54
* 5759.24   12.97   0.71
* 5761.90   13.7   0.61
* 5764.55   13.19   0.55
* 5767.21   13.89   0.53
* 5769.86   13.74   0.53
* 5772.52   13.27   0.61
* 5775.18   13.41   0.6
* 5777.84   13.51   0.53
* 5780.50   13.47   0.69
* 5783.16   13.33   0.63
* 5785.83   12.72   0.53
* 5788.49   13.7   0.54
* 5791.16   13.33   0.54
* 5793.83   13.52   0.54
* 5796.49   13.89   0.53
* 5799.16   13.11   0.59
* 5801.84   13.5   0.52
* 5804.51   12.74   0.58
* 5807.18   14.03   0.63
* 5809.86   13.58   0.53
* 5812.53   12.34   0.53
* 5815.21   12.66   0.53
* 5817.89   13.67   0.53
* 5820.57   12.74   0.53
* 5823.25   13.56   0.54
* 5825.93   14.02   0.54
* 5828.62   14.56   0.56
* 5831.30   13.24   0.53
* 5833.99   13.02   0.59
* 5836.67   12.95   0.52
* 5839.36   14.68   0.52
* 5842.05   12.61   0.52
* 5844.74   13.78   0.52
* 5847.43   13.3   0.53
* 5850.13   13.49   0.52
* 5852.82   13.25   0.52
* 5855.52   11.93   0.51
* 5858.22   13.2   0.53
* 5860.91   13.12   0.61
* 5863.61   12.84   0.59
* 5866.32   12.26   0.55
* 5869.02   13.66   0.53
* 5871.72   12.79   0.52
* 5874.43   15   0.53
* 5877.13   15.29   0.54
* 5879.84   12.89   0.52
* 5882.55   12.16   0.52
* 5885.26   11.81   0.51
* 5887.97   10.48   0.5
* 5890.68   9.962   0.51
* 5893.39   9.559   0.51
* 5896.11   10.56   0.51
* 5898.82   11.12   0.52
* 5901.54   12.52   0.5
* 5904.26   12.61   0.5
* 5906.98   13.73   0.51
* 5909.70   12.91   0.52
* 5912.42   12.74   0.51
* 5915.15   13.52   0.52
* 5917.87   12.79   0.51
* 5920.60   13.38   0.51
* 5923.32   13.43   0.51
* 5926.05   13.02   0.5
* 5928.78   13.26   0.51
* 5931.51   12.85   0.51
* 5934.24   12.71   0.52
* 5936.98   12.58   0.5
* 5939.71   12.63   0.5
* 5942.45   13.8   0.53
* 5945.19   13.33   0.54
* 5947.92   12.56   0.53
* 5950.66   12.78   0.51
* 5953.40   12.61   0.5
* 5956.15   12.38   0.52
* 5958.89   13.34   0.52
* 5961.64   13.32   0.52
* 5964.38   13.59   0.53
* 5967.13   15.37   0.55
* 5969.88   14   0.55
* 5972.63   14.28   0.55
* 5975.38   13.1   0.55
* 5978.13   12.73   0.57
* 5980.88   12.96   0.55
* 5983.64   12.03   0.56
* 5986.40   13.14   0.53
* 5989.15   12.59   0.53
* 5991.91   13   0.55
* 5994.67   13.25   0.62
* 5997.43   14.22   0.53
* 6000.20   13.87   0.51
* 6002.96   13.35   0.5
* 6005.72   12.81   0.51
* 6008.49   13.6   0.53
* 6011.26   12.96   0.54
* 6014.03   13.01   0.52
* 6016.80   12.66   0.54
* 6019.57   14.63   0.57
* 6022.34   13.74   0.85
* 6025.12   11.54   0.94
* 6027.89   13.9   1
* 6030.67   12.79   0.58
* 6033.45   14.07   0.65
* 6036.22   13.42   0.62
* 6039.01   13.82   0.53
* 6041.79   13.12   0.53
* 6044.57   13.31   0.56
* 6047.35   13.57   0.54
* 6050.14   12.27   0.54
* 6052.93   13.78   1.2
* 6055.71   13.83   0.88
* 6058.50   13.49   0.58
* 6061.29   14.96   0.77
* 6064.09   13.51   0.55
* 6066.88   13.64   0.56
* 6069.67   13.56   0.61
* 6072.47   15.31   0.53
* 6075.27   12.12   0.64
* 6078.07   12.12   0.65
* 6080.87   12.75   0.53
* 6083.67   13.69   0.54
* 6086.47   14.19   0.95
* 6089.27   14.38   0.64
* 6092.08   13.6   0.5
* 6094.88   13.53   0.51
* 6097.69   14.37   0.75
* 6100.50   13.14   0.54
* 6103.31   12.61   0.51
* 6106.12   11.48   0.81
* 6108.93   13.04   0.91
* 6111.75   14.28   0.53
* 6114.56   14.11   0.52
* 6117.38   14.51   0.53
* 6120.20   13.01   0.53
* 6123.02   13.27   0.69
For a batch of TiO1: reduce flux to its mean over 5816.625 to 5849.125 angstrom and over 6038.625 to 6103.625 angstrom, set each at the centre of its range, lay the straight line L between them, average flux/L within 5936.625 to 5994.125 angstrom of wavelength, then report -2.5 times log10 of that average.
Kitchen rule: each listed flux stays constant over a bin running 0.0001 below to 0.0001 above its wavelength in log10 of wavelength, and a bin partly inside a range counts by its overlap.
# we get 0.03 mag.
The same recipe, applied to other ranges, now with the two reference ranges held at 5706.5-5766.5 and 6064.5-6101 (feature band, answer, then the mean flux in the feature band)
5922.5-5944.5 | 0.03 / 13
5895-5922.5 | 0.06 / 12.6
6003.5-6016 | 0.03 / 13.1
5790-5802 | -0.02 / 13.5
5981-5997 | 0.05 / 12.9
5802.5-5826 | 0.00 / 13.2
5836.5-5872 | 0.01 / 13.1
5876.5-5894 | 0.15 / 11.7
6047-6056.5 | 0.02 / 13.3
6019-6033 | 0.02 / 13.3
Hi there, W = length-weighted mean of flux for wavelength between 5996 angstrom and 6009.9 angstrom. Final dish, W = 13.6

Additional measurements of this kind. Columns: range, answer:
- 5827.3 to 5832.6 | 13.9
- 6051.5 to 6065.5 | 13.9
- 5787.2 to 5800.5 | 13.5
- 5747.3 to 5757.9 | 13.1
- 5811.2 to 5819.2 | 12.9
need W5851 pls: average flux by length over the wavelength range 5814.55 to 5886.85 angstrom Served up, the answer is 13.3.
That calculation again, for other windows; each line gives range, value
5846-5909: 12.5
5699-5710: 12.5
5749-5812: 13.4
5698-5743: 13.1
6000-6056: 13.3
